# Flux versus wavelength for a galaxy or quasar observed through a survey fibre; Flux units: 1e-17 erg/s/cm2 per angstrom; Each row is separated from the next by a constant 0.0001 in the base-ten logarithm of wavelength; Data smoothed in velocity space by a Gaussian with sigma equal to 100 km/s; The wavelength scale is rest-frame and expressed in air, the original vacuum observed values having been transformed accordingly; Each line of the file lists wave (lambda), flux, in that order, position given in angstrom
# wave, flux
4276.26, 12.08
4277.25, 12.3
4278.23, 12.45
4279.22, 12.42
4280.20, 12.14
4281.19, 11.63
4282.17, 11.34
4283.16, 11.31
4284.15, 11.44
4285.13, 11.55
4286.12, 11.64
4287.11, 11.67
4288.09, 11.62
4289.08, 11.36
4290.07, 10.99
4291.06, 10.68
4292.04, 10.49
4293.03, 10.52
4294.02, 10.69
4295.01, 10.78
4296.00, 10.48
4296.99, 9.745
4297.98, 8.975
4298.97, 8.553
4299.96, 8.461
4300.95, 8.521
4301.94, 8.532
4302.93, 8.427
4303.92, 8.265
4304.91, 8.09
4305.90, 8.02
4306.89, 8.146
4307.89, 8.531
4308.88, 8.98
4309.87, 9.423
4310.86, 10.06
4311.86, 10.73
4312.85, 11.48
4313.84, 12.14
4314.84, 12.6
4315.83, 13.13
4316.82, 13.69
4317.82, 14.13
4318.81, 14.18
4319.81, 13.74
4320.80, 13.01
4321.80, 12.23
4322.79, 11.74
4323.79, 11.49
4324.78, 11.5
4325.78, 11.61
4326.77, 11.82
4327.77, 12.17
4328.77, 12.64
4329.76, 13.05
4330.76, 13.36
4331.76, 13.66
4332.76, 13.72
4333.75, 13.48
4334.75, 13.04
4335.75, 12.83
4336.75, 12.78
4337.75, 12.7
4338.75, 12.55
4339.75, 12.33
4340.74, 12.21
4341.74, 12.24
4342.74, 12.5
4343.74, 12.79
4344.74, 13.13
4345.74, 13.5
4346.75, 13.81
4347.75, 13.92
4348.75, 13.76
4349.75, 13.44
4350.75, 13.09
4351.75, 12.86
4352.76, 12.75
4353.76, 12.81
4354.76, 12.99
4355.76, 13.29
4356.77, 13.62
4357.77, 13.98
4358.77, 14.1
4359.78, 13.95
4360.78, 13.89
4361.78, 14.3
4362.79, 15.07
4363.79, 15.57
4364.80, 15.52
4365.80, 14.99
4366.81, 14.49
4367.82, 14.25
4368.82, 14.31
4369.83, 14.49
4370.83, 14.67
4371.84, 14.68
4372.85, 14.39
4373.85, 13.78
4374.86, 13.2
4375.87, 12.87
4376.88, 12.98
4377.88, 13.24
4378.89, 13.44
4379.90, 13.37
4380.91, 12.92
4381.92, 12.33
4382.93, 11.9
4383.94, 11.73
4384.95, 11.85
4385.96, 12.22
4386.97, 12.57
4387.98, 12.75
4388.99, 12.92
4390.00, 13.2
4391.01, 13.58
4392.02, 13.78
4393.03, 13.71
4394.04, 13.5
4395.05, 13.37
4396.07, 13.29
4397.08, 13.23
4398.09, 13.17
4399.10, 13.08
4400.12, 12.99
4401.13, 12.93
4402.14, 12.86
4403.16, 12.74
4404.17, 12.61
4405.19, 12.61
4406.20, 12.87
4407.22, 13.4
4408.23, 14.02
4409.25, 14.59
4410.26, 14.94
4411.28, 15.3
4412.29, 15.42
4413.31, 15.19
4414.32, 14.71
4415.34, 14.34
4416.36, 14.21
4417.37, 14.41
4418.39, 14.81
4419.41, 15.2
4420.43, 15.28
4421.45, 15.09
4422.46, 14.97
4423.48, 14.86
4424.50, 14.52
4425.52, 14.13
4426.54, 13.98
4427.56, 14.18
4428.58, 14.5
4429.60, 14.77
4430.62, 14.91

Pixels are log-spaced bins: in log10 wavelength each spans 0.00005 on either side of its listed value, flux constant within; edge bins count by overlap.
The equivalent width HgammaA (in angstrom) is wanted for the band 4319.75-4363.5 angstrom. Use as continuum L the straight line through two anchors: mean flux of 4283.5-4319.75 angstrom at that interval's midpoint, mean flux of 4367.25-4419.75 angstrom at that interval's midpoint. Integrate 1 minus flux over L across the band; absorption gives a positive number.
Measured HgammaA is -4.5 angstrom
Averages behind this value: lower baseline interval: 10.5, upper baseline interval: 13.6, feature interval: 13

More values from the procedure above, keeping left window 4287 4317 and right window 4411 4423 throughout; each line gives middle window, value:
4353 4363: -1.1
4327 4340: -1.8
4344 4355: -1.1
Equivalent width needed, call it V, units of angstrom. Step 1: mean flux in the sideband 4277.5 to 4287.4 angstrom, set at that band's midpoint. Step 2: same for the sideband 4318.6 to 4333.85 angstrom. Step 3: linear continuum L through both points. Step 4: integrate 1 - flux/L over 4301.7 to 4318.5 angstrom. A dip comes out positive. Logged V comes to 2.8 angstrom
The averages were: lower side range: 11.8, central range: 10.3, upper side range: 12.7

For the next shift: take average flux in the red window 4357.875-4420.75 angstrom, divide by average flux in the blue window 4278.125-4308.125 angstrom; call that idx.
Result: 1.34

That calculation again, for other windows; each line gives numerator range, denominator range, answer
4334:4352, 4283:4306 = 1.29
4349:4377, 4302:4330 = 1.25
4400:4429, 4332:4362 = 1.08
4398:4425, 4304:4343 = 1.19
